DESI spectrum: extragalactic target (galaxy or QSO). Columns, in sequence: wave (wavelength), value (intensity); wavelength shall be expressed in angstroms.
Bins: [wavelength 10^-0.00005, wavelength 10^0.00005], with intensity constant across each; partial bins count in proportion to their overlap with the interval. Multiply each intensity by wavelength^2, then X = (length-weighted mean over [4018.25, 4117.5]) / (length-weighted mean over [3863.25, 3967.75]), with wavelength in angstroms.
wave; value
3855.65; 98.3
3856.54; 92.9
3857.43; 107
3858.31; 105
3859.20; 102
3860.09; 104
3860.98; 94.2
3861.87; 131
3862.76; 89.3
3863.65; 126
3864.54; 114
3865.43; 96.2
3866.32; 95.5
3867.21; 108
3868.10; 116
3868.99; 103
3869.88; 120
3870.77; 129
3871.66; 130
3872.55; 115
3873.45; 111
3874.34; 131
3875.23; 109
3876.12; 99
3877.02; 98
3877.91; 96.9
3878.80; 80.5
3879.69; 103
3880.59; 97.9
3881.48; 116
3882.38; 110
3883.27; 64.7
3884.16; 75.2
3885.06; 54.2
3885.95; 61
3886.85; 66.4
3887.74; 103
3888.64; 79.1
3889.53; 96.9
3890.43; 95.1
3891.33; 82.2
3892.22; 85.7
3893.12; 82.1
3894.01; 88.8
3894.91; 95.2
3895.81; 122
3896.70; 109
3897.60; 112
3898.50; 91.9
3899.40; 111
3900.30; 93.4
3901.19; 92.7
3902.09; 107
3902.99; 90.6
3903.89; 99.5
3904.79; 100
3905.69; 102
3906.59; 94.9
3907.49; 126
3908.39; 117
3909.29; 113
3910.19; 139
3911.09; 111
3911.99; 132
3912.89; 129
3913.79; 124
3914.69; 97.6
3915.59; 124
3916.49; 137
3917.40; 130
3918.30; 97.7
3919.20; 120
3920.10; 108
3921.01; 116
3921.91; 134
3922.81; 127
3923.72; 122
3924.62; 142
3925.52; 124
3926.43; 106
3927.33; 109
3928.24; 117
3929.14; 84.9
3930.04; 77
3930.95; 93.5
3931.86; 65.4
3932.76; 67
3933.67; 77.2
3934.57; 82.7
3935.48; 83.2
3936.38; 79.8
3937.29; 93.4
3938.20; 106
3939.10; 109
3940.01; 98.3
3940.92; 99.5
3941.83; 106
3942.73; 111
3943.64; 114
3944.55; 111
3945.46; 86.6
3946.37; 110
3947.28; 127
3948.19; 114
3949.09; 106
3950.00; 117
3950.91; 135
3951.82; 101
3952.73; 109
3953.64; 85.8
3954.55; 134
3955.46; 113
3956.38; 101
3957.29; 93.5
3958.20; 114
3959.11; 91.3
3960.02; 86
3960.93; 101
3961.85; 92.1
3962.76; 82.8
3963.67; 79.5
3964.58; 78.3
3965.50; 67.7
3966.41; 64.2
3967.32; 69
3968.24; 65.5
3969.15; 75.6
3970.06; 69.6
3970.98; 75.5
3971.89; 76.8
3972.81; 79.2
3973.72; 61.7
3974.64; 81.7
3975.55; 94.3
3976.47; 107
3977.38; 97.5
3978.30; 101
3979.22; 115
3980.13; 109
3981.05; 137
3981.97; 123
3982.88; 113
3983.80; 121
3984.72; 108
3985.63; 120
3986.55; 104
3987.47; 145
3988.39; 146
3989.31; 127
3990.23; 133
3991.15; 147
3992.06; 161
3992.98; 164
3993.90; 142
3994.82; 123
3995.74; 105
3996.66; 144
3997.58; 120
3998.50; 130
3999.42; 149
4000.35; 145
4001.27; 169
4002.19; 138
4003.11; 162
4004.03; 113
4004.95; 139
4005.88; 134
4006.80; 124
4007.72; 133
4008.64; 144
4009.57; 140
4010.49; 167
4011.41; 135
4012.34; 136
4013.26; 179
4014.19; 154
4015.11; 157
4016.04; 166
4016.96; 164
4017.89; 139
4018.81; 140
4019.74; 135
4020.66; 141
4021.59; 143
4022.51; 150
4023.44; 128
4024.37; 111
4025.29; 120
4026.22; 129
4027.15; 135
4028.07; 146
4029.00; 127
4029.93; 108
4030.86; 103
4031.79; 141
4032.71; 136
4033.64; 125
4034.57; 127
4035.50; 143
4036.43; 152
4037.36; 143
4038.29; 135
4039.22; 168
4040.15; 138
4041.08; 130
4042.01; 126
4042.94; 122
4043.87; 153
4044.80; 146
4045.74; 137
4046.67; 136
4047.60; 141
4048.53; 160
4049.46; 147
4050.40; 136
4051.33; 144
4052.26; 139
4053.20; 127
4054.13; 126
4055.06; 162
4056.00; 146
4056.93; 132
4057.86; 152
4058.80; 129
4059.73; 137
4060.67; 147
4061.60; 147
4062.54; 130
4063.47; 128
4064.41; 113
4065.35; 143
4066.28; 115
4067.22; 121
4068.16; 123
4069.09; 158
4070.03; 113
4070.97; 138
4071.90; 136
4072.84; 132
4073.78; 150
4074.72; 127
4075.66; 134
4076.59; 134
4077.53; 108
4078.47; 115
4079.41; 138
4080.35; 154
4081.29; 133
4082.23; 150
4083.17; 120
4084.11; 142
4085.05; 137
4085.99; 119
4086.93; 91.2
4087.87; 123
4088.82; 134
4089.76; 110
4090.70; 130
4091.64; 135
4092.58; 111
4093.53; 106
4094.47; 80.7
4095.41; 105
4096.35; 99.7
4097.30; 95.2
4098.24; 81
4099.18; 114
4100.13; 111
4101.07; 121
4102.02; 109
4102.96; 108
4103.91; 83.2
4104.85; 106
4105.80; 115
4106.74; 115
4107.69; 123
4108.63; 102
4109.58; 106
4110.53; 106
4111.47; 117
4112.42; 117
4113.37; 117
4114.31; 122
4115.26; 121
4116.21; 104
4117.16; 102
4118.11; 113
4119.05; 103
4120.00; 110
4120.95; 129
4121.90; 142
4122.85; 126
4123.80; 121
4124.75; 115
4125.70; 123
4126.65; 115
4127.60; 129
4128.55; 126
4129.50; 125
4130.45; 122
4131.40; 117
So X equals 1.3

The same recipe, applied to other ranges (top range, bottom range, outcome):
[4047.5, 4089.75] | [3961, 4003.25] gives 1.26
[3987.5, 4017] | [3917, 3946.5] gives 1.44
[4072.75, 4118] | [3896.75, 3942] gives 1.20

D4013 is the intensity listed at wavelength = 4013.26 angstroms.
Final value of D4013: 179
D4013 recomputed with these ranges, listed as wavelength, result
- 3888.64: 79.1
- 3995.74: 105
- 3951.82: 101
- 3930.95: 93.5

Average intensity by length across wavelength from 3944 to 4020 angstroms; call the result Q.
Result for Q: 118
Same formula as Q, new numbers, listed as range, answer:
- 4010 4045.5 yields 139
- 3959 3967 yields 82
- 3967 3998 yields 111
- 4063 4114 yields 119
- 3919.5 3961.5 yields 104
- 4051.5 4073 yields 135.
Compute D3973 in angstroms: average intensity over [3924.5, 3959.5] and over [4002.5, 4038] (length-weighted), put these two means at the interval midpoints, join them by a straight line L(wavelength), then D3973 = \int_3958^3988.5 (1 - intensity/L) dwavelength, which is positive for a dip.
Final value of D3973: 5.78 angstroms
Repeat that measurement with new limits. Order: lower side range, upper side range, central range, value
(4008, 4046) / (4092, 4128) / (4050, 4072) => -1.2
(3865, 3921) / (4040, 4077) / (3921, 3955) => 2.4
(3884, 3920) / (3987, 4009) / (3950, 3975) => 7.2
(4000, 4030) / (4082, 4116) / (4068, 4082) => -1.4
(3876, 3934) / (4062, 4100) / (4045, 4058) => -2.4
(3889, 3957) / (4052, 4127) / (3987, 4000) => -2.9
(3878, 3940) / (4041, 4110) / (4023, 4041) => -1.9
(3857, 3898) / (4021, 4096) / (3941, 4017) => 1.4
